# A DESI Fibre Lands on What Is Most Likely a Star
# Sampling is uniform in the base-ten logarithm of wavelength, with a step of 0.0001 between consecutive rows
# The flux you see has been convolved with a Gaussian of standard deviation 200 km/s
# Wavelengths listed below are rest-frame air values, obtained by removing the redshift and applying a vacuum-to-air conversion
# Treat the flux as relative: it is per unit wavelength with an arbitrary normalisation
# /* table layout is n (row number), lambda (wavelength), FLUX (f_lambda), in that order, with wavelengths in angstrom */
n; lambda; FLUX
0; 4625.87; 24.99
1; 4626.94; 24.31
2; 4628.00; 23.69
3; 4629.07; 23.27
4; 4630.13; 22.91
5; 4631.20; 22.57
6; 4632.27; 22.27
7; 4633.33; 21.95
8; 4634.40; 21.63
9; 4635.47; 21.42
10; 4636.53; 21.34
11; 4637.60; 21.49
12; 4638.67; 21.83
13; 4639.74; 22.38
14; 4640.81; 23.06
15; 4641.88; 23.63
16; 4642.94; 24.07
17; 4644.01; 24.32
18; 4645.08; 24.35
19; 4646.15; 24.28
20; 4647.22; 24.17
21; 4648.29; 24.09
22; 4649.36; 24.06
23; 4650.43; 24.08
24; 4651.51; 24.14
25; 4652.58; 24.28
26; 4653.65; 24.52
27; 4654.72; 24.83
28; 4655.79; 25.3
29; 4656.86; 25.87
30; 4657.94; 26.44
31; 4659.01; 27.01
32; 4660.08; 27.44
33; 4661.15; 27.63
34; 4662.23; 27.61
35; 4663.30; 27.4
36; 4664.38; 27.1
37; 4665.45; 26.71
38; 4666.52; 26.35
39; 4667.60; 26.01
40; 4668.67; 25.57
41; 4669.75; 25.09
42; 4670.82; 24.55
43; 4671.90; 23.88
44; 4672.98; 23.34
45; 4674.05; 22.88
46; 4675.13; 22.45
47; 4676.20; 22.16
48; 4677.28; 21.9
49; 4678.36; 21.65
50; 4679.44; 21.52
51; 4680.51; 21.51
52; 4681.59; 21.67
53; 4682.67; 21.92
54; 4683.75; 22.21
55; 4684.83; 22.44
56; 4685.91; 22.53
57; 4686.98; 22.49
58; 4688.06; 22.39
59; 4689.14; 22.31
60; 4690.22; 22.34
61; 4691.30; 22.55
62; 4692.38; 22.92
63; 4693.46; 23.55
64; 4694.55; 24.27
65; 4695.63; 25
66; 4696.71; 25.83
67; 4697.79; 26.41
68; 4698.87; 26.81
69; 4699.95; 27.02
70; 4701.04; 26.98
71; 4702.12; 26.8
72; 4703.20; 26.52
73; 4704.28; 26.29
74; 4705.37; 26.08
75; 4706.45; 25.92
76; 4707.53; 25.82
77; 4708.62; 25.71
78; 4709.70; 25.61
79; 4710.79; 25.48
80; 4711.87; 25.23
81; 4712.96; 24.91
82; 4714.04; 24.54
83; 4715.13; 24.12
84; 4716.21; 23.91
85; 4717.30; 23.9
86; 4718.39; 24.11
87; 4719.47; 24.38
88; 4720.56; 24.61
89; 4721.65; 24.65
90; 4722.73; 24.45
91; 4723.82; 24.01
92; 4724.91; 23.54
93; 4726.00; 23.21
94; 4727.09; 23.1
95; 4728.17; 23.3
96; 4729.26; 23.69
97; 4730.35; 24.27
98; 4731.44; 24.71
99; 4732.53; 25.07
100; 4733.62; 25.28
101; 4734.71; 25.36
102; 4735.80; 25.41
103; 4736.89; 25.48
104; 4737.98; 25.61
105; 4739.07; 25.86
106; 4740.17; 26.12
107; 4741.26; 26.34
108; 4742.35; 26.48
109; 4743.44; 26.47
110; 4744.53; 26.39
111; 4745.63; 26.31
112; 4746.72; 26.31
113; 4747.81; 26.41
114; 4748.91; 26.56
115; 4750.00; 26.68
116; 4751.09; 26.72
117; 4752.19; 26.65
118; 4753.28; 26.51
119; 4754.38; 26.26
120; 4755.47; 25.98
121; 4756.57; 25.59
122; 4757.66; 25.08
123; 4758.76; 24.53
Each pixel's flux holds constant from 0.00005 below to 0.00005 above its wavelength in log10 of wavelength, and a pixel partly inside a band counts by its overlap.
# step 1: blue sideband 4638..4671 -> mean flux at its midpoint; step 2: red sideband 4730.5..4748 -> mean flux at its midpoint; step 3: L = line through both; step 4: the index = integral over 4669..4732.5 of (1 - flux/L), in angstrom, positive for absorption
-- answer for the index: 3.5 angstrom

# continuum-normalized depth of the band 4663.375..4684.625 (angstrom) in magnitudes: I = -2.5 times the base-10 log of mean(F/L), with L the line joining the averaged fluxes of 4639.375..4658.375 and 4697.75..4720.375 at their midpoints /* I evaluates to 0.05 mag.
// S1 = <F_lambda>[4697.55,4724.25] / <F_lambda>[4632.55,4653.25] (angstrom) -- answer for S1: 1.09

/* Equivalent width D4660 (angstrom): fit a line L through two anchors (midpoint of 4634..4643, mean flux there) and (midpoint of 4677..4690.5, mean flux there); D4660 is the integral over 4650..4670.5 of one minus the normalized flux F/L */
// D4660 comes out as -3.5 angstrom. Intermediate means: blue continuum 22.2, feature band 26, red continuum 22.1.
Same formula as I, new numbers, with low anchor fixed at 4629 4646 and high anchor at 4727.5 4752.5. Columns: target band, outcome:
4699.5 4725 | -0.01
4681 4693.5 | 0.08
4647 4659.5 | -0.08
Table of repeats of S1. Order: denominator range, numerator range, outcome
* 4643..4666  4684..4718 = 0.97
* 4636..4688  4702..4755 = 1.05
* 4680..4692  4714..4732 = 1.08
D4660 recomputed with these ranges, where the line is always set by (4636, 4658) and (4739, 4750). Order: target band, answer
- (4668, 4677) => 0.3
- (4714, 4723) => 0.5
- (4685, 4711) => 0.3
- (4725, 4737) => 0.8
